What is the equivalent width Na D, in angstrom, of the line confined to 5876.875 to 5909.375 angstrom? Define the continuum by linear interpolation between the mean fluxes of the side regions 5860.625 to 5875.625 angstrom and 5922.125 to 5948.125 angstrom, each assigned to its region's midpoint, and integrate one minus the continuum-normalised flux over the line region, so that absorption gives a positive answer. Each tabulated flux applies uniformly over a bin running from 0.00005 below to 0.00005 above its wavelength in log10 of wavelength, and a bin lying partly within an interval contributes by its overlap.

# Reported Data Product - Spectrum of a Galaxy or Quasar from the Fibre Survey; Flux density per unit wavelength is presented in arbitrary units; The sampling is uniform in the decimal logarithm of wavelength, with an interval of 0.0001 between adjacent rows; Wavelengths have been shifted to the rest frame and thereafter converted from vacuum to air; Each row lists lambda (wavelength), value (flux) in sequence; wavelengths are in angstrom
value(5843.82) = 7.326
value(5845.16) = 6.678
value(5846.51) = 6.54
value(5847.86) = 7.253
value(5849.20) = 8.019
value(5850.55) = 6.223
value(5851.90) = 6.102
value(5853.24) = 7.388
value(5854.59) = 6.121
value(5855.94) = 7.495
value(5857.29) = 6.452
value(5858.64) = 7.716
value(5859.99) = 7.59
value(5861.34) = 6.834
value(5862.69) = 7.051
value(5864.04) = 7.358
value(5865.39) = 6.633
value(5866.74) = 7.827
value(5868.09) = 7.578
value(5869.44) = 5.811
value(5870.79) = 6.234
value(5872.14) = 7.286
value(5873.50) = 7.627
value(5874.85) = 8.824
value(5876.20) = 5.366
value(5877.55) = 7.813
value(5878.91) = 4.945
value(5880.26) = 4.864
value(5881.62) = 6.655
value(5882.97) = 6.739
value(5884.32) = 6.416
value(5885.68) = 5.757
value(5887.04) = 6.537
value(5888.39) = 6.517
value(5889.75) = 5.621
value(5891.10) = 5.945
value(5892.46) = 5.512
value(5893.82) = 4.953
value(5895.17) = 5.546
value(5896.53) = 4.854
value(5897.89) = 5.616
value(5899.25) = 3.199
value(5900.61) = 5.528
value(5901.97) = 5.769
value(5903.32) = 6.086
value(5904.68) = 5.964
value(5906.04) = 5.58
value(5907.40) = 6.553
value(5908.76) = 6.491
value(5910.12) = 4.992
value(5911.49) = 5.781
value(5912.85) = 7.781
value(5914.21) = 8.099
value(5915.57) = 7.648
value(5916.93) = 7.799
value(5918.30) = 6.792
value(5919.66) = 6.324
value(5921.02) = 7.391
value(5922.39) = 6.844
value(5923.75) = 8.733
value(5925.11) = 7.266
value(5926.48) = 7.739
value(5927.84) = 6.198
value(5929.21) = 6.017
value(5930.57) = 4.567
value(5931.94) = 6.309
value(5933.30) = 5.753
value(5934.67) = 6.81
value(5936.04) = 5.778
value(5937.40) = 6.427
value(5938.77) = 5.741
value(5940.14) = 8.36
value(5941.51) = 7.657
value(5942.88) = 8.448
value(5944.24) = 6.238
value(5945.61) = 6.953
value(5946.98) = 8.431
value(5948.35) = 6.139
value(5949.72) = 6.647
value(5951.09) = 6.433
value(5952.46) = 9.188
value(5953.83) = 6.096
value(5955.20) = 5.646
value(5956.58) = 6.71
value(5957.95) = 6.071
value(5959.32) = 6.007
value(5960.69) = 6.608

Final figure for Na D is 5.7 angstrom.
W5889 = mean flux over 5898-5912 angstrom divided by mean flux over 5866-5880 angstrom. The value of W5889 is 0.8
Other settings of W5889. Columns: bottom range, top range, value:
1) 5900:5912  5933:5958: 1.17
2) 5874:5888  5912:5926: 1.16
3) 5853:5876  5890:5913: 0.79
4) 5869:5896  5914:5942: 1.10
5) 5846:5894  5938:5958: 1.05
